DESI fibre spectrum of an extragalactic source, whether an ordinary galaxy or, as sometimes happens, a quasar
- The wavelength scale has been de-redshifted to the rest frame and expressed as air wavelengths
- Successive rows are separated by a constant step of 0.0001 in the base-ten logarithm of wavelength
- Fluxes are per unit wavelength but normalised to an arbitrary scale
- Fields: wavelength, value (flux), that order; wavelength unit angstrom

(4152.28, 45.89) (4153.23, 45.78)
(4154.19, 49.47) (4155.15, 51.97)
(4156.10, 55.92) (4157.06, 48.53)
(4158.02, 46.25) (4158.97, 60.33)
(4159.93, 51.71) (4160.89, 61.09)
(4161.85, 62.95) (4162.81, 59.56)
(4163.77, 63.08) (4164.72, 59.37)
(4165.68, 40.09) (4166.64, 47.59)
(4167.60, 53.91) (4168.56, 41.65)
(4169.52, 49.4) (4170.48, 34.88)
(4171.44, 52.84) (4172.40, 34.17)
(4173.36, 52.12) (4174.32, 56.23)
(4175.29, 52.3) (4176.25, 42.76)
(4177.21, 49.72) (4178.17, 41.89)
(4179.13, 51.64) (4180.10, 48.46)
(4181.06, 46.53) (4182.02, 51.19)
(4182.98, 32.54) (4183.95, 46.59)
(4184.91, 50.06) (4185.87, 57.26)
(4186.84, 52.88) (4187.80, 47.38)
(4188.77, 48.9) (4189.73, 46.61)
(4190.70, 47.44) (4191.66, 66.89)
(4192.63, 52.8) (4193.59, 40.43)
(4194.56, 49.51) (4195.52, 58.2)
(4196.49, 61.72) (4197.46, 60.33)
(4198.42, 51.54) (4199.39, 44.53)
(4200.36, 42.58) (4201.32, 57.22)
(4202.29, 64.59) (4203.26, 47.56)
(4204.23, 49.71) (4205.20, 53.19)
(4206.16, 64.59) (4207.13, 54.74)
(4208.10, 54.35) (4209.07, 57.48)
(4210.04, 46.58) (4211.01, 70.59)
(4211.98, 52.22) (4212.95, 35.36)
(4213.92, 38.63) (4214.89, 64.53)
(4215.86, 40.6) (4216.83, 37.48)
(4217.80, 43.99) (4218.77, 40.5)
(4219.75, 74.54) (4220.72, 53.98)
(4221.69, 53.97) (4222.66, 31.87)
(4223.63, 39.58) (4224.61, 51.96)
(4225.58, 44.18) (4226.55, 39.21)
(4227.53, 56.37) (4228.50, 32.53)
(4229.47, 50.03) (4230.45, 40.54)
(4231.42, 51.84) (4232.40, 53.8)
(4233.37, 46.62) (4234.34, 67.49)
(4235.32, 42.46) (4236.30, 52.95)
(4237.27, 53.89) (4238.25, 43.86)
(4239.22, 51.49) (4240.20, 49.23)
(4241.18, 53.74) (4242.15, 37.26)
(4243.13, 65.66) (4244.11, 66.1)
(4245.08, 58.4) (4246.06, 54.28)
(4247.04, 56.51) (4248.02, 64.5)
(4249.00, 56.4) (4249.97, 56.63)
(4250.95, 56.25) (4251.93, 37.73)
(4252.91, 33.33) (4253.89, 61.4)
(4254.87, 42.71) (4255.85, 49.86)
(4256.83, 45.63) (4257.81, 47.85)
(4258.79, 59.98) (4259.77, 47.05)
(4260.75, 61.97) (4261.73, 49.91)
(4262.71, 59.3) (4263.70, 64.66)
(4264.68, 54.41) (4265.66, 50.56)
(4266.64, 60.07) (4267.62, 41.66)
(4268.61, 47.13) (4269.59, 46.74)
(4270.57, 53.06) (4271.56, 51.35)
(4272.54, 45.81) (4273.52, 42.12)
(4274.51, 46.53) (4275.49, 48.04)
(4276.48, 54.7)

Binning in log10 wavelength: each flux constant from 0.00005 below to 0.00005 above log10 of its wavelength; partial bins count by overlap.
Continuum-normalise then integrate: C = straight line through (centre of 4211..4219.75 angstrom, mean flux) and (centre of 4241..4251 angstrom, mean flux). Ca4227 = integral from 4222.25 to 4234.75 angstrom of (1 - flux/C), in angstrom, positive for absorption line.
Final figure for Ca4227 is 1.2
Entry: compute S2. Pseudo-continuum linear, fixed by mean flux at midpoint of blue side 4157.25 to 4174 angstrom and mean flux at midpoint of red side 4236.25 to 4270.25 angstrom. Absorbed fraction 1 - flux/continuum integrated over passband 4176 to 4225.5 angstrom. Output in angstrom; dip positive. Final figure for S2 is 1.3 angstrom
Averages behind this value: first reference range 51.2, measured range 50.4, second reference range 52.6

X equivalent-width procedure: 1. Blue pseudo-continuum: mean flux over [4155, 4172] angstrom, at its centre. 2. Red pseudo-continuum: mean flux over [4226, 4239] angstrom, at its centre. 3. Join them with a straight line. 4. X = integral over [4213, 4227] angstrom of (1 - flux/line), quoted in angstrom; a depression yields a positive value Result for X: 0.8 angstrom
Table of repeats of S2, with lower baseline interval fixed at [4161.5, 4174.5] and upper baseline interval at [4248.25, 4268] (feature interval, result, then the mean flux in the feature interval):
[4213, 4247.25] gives 1.38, 49.5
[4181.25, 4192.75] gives 0.19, 49.9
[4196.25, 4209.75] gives -0.88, 54.3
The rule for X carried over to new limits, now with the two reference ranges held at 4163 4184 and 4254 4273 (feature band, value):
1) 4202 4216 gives -1.1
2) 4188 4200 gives -0.8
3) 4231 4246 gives -0.7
